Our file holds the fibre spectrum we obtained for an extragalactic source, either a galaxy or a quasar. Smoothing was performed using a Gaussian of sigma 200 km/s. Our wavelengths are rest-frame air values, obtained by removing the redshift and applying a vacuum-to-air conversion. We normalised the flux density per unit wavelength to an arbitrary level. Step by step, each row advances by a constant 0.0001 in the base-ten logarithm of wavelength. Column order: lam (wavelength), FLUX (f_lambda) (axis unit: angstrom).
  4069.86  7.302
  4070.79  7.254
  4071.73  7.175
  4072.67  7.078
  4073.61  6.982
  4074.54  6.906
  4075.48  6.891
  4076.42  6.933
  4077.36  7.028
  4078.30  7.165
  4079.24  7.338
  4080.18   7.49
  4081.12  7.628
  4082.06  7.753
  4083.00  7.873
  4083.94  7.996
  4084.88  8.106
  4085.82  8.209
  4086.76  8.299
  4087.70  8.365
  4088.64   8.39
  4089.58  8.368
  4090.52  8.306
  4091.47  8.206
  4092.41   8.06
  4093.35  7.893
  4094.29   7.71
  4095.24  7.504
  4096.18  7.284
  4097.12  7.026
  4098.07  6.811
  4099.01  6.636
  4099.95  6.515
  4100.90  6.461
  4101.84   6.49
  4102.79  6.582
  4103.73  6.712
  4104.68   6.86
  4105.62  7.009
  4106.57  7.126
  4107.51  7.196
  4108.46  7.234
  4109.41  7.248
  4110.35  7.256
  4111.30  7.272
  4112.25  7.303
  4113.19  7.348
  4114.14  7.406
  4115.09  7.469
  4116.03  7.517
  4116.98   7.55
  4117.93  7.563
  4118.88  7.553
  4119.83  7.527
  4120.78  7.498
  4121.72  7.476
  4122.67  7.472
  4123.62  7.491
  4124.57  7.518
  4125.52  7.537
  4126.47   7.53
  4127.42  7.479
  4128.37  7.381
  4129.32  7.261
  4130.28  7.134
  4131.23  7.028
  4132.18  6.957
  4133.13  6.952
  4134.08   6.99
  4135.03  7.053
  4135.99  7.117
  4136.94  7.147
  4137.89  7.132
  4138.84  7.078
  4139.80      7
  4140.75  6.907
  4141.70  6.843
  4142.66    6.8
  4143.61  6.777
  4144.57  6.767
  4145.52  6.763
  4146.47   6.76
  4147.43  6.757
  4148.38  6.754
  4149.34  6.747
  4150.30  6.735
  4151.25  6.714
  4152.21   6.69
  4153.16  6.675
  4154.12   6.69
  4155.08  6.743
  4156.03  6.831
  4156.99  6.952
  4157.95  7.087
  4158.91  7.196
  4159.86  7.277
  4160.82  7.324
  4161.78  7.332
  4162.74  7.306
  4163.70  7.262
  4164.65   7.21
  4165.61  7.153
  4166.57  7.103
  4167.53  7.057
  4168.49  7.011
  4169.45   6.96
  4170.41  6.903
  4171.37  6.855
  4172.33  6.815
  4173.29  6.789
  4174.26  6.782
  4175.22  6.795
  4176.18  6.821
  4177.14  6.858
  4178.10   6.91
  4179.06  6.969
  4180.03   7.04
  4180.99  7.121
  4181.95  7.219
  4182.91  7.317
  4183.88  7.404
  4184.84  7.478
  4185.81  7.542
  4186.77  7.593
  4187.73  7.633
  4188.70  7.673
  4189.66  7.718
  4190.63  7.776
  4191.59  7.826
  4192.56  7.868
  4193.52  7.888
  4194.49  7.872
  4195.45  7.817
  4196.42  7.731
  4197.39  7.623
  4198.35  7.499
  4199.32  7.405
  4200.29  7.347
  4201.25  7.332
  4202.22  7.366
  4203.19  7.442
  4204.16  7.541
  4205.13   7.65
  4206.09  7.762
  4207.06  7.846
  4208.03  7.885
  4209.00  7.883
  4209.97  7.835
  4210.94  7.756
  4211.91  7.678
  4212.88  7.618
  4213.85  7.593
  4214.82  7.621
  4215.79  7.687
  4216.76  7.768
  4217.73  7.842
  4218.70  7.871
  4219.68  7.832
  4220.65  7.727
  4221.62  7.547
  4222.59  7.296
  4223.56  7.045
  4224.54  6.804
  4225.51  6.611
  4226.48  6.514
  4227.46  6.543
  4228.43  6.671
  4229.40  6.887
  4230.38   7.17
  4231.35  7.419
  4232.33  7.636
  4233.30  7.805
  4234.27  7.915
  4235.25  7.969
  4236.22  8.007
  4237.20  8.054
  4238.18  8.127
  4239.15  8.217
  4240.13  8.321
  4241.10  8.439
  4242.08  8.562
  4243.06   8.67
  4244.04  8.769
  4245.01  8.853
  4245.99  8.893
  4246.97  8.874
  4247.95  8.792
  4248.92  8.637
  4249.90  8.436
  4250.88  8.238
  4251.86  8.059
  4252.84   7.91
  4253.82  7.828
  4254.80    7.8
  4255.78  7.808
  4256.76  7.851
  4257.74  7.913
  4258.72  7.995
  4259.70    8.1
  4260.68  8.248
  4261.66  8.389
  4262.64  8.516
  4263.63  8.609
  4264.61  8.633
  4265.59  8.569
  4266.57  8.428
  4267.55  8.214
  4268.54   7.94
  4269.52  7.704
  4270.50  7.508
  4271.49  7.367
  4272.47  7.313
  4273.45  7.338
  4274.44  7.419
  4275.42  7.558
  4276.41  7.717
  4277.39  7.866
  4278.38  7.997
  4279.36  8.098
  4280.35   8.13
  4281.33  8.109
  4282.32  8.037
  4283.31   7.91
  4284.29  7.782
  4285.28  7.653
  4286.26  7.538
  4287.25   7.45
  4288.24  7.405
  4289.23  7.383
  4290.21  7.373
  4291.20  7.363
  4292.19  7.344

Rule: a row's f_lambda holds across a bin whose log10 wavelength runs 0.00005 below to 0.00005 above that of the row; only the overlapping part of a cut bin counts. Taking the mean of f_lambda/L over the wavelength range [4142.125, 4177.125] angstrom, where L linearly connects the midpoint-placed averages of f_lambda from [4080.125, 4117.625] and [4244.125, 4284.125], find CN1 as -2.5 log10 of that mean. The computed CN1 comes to 0.115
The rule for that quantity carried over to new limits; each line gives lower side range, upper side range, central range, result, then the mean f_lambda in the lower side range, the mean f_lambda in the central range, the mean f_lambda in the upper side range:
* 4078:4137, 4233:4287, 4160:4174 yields 0.089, 7.41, 7.07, 8.1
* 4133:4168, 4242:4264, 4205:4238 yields 0.053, 6.97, 7.53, 8.33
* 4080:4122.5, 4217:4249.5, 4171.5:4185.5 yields 0.098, 7.47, 7.02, 7.83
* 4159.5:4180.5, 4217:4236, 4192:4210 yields -0.068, 7.02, 7.66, 7.34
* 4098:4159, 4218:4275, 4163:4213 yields 0.015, 7.06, 7.39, 7.91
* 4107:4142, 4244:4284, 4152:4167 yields 0.064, 7.28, 7.06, 8.1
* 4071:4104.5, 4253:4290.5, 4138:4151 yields 0.111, 7.43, 6.83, 7.89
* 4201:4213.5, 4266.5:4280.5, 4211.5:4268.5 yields -0.031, 7.66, 7.93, 7.74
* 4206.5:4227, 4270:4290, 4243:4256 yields -0.108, 7.53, 8.4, 7.68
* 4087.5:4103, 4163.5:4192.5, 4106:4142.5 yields 0.013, 7.44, 7.27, 7.2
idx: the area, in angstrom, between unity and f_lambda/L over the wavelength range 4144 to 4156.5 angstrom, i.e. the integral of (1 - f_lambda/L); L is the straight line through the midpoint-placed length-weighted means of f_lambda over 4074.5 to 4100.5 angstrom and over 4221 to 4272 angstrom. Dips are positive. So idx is 1.61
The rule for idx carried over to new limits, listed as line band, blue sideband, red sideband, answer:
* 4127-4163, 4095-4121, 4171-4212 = 1.5 angstrom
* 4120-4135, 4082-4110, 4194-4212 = 0.4 angstrom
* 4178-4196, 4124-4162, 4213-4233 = -0.9 angstrom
